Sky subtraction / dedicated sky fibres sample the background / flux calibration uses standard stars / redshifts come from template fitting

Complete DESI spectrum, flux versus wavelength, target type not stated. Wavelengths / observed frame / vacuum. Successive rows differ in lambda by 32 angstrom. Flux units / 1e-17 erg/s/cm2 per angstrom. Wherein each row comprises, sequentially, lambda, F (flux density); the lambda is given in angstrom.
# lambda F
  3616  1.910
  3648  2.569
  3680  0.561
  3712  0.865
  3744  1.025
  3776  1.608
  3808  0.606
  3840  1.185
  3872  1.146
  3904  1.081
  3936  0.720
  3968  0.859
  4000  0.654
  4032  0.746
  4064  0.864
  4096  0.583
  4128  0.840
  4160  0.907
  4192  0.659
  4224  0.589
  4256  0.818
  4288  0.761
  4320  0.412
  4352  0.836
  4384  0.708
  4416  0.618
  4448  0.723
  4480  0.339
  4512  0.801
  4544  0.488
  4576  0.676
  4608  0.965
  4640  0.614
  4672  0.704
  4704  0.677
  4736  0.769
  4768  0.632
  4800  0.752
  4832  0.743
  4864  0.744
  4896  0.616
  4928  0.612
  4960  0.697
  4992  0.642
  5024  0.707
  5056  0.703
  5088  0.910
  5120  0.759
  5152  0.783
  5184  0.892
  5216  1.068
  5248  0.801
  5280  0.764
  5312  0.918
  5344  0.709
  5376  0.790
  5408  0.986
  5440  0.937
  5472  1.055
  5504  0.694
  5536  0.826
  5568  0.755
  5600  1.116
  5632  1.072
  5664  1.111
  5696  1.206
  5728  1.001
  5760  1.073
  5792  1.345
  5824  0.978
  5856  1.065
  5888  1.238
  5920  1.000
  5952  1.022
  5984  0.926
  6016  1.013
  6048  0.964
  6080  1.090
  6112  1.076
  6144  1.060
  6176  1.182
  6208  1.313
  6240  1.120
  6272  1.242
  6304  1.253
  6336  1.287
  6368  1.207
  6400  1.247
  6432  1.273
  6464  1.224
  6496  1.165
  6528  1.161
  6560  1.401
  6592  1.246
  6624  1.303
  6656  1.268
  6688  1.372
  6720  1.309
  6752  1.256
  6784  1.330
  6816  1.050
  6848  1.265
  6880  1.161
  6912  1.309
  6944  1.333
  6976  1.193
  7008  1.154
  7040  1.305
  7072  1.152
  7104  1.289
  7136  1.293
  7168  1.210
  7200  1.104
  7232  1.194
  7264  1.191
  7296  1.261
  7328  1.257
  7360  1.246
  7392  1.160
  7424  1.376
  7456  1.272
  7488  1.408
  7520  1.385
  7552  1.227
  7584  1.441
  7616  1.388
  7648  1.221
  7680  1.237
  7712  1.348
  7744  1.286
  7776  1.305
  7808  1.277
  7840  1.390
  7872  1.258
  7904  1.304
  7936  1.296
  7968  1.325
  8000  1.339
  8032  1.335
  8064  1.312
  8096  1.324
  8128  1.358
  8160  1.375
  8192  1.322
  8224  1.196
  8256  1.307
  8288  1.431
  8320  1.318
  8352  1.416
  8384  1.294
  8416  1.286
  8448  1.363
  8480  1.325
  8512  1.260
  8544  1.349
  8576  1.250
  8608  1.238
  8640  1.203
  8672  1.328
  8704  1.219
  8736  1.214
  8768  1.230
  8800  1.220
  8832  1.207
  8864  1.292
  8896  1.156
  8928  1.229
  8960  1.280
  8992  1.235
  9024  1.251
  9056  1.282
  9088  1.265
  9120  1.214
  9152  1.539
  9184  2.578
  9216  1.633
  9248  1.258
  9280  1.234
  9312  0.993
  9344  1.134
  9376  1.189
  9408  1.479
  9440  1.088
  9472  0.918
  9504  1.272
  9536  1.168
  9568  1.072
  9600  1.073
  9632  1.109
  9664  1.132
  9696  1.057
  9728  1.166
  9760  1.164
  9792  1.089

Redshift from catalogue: 0.40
